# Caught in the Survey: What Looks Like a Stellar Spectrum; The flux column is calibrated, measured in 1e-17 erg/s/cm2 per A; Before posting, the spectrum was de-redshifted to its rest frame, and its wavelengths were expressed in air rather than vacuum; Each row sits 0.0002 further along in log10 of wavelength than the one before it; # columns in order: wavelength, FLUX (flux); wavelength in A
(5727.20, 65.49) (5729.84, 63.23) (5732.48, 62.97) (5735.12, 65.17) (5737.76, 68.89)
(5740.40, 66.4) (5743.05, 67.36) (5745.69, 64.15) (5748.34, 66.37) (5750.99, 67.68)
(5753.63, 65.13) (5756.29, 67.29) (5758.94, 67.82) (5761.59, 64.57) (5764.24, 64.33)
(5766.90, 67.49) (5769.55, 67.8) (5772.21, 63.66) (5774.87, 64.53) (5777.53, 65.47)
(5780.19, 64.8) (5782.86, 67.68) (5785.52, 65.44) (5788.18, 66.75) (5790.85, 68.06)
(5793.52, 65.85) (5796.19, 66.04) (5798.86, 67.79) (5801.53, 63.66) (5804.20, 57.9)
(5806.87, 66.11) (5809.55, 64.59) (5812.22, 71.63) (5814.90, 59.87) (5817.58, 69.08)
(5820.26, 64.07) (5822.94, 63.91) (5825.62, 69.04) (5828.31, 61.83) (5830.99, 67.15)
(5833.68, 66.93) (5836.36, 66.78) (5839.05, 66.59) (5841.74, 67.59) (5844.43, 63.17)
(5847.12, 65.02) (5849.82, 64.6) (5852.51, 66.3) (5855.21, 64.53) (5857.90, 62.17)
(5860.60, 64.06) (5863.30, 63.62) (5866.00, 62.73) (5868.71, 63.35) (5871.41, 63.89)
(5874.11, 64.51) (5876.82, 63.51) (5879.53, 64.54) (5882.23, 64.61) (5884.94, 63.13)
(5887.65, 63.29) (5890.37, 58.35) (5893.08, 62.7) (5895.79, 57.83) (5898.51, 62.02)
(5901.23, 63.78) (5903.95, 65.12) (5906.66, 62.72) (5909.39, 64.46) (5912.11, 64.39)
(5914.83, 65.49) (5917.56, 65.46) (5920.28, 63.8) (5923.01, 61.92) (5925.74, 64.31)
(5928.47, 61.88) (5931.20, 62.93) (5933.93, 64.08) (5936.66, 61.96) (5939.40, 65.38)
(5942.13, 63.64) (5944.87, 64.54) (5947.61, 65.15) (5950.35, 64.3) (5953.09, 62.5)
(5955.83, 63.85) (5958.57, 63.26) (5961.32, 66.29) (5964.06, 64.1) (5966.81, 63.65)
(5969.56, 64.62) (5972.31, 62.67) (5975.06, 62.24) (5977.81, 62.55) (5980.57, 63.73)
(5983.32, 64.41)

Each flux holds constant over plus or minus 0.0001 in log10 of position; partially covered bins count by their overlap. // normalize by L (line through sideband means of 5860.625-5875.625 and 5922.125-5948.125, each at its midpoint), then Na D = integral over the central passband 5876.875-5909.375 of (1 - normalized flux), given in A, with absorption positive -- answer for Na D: 0.5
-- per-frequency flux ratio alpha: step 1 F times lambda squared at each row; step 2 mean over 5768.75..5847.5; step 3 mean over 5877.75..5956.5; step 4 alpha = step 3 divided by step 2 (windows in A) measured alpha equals 1.00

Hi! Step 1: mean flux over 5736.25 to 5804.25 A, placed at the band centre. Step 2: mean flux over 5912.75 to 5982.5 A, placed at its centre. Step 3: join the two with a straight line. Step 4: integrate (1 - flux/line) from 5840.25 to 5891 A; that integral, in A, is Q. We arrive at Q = 0.7 A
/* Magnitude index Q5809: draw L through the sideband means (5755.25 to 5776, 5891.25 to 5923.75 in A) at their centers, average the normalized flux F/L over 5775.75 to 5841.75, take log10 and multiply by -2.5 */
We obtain -0.01 mag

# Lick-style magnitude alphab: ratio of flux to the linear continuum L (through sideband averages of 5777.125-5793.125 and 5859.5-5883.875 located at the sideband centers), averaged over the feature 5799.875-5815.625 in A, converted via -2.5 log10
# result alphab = 0.02 mag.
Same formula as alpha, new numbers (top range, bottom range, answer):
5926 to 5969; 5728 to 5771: 1.03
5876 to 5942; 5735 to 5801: 1.00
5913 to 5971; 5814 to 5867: 1.02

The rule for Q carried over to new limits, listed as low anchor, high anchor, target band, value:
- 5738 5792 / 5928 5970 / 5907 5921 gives -0.06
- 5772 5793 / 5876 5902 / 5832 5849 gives -0.54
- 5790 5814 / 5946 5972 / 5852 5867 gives 0.29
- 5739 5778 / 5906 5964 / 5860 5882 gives 0.30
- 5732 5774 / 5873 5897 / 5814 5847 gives -0.81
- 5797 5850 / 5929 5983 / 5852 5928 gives 1.37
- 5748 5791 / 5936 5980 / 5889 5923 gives 0.78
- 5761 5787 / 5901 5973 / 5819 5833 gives -0.04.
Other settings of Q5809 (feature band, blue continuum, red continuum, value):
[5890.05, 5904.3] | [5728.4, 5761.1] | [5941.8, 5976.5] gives 0.050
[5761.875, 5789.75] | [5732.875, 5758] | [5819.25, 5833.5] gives 0.004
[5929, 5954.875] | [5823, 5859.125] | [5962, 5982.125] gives 0.003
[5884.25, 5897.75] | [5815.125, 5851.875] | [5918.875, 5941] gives 0.057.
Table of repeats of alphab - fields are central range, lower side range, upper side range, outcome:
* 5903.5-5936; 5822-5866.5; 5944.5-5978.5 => 0.01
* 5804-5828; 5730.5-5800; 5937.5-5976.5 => 0.00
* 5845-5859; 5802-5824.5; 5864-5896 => -0.01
